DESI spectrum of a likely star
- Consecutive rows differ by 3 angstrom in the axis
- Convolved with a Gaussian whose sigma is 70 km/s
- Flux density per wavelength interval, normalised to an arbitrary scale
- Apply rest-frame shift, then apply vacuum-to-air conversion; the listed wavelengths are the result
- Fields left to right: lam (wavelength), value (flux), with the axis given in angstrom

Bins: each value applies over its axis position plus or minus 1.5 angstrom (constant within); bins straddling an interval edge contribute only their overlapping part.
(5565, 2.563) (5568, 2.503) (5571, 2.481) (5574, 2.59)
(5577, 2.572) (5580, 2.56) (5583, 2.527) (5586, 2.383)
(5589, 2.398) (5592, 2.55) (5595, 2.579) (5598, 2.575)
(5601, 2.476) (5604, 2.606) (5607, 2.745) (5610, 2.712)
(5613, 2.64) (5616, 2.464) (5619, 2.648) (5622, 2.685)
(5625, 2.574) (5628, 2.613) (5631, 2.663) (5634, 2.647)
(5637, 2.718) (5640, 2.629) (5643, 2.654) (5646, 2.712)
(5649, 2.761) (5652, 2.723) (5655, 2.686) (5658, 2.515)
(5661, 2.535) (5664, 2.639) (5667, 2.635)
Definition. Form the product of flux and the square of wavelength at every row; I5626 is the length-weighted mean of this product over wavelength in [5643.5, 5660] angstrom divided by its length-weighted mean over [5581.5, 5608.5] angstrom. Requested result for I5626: 1.07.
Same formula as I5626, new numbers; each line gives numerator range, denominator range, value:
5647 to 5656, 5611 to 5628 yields 1.06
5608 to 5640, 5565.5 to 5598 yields 1.06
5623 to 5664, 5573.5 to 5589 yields 1.08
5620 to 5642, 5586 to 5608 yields 1.05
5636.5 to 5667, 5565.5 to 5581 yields 1.07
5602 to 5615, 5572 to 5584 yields 1.05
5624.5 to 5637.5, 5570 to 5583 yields 1.06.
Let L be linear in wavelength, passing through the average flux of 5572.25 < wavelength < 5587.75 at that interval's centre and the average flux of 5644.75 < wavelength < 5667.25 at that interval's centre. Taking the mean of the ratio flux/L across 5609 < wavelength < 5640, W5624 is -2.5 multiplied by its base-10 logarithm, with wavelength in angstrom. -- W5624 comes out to -0.02 mag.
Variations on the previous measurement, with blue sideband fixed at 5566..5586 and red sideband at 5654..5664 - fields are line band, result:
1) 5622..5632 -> -0.03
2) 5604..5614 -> -0.06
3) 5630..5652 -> -0.05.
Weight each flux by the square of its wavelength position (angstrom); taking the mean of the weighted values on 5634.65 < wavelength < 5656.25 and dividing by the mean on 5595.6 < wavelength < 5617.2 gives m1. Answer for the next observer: 1.05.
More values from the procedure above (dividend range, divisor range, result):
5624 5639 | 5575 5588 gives 1.07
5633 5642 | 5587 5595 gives 1.09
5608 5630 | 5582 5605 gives 1.05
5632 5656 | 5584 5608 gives 1.08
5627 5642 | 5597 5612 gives 1.02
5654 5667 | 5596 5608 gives 1.02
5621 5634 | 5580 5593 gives 1.08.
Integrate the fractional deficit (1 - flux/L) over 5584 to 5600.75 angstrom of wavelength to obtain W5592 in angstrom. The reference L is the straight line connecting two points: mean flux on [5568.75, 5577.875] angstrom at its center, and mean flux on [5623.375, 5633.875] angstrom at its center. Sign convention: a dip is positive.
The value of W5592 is 0.48 angstrom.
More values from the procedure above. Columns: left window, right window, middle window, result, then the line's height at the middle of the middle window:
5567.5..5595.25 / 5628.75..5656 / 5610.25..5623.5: 0.0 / 2.61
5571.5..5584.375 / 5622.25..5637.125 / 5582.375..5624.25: 0.4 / 2.6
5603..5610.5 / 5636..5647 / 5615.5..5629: 0.4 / 2.68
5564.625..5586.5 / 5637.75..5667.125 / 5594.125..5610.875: -0.3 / 2.57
